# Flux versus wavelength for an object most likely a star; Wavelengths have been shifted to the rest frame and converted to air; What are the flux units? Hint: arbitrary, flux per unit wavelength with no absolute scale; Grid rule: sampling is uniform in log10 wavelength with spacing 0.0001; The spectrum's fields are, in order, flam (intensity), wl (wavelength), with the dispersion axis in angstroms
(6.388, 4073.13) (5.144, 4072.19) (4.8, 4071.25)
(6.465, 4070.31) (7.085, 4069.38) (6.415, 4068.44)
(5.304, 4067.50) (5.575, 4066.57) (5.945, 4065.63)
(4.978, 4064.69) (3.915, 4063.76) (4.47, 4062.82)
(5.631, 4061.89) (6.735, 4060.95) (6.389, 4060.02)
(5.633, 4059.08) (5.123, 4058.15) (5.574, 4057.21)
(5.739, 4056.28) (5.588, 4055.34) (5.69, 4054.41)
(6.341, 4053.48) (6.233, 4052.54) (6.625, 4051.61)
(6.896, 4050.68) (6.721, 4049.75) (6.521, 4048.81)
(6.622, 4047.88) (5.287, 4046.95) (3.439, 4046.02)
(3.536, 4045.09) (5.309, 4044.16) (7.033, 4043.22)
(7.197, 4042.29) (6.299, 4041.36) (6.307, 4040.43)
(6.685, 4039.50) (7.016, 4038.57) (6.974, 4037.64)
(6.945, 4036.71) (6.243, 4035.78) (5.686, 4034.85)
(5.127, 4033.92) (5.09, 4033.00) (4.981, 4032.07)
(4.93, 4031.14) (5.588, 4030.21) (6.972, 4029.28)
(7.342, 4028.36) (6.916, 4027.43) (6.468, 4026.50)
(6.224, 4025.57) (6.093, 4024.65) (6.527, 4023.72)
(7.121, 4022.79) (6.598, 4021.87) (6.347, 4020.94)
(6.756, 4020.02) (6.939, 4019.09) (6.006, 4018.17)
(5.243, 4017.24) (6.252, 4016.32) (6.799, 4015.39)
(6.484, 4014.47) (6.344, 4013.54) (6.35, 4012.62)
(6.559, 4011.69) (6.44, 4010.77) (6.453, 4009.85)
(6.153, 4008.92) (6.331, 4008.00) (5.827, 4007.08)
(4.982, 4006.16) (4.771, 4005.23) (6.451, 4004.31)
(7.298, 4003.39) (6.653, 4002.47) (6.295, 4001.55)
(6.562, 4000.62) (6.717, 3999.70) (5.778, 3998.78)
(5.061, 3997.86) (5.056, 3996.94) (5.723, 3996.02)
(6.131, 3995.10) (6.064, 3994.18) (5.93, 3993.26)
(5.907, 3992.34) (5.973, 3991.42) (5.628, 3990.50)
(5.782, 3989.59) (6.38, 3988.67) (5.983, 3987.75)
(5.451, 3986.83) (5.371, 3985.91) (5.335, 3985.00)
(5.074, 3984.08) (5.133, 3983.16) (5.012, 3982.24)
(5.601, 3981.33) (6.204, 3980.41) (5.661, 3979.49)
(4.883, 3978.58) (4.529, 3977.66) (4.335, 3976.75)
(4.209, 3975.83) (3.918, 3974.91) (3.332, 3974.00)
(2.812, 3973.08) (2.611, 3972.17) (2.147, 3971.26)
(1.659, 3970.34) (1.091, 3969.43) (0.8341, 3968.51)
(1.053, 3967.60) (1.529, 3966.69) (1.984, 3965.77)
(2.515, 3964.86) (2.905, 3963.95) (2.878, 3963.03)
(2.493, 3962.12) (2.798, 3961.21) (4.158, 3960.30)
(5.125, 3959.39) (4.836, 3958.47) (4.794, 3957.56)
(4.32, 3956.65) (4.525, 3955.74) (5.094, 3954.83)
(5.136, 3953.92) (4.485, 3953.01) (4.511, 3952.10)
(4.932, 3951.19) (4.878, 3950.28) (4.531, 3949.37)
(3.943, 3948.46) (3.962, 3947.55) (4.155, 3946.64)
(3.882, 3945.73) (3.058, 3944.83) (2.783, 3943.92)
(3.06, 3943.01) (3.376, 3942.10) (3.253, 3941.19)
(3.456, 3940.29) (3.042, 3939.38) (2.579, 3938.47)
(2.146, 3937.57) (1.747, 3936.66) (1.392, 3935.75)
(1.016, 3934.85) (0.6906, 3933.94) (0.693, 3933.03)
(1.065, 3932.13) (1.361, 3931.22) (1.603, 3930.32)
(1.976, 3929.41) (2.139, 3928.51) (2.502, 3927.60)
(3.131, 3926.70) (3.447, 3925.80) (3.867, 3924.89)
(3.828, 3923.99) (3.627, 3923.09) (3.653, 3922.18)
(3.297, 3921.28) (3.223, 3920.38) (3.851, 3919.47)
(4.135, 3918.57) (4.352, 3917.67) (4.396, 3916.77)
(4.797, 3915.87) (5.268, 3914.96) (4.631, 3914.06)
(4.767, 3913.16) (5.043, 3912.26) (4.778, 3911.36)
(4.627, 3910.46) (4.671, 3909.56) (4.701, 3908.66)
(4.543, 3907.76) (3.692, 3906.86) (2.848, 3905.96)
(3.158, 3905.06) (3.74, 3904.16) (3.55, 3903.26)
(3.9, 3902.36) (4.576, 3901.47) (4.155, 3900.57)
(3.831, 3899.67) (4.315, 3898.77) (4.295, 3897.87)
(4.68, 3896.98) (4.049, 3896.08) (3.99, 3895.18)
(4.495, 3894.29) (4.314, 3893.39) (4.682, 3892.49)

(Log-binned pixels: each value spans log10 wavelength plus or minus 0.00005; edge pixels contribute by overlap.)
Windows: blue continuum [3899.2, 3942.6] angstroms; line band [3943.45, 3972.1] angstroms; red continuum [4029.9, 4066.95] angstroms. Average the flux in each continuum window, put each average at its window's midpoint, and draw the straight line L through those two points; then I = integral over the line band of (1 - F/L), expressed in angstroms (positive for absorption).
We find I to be 4.1 angstroms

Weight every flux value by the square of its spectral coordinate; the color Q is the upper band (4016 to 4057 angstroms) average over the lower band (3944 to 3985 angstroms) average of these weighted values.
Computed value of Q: 1.7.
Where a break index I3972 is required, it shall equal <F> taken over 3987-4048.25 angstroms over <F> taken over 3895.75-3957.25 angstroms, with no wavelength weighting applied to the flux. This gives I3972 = 1.7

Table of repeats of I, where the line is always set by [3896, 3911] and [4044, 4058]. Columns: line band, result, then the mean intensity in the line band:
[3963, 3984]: 6.5 angstroms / 3.38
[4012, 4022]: -1.9 angstroms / 6.37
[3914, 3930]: 2.4 angstroms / 3.63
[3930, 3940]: 6.4 angstroms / 1.61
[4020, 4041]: -3.0 angstroms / 6.29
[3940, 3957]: 1.9 angstroms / 4.08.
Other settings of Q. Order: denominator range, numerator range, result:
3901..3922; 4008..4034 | 1.58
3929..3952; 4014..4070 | 2.29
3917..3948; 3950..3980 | 1.28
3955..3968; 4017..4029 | 2.03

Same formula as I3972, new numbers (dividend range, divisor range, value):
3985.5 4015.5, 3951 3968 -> 1.64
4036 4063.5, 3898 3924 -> 1.45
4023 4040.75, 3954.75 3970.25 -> 2.06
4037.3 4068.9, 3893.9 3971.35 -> 1.70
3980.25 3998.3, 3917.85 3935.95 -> 2.19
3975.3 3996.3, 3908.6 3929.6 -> 1.39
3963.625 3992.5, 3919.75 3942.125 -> 1.65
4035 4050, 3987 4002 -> 1.03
